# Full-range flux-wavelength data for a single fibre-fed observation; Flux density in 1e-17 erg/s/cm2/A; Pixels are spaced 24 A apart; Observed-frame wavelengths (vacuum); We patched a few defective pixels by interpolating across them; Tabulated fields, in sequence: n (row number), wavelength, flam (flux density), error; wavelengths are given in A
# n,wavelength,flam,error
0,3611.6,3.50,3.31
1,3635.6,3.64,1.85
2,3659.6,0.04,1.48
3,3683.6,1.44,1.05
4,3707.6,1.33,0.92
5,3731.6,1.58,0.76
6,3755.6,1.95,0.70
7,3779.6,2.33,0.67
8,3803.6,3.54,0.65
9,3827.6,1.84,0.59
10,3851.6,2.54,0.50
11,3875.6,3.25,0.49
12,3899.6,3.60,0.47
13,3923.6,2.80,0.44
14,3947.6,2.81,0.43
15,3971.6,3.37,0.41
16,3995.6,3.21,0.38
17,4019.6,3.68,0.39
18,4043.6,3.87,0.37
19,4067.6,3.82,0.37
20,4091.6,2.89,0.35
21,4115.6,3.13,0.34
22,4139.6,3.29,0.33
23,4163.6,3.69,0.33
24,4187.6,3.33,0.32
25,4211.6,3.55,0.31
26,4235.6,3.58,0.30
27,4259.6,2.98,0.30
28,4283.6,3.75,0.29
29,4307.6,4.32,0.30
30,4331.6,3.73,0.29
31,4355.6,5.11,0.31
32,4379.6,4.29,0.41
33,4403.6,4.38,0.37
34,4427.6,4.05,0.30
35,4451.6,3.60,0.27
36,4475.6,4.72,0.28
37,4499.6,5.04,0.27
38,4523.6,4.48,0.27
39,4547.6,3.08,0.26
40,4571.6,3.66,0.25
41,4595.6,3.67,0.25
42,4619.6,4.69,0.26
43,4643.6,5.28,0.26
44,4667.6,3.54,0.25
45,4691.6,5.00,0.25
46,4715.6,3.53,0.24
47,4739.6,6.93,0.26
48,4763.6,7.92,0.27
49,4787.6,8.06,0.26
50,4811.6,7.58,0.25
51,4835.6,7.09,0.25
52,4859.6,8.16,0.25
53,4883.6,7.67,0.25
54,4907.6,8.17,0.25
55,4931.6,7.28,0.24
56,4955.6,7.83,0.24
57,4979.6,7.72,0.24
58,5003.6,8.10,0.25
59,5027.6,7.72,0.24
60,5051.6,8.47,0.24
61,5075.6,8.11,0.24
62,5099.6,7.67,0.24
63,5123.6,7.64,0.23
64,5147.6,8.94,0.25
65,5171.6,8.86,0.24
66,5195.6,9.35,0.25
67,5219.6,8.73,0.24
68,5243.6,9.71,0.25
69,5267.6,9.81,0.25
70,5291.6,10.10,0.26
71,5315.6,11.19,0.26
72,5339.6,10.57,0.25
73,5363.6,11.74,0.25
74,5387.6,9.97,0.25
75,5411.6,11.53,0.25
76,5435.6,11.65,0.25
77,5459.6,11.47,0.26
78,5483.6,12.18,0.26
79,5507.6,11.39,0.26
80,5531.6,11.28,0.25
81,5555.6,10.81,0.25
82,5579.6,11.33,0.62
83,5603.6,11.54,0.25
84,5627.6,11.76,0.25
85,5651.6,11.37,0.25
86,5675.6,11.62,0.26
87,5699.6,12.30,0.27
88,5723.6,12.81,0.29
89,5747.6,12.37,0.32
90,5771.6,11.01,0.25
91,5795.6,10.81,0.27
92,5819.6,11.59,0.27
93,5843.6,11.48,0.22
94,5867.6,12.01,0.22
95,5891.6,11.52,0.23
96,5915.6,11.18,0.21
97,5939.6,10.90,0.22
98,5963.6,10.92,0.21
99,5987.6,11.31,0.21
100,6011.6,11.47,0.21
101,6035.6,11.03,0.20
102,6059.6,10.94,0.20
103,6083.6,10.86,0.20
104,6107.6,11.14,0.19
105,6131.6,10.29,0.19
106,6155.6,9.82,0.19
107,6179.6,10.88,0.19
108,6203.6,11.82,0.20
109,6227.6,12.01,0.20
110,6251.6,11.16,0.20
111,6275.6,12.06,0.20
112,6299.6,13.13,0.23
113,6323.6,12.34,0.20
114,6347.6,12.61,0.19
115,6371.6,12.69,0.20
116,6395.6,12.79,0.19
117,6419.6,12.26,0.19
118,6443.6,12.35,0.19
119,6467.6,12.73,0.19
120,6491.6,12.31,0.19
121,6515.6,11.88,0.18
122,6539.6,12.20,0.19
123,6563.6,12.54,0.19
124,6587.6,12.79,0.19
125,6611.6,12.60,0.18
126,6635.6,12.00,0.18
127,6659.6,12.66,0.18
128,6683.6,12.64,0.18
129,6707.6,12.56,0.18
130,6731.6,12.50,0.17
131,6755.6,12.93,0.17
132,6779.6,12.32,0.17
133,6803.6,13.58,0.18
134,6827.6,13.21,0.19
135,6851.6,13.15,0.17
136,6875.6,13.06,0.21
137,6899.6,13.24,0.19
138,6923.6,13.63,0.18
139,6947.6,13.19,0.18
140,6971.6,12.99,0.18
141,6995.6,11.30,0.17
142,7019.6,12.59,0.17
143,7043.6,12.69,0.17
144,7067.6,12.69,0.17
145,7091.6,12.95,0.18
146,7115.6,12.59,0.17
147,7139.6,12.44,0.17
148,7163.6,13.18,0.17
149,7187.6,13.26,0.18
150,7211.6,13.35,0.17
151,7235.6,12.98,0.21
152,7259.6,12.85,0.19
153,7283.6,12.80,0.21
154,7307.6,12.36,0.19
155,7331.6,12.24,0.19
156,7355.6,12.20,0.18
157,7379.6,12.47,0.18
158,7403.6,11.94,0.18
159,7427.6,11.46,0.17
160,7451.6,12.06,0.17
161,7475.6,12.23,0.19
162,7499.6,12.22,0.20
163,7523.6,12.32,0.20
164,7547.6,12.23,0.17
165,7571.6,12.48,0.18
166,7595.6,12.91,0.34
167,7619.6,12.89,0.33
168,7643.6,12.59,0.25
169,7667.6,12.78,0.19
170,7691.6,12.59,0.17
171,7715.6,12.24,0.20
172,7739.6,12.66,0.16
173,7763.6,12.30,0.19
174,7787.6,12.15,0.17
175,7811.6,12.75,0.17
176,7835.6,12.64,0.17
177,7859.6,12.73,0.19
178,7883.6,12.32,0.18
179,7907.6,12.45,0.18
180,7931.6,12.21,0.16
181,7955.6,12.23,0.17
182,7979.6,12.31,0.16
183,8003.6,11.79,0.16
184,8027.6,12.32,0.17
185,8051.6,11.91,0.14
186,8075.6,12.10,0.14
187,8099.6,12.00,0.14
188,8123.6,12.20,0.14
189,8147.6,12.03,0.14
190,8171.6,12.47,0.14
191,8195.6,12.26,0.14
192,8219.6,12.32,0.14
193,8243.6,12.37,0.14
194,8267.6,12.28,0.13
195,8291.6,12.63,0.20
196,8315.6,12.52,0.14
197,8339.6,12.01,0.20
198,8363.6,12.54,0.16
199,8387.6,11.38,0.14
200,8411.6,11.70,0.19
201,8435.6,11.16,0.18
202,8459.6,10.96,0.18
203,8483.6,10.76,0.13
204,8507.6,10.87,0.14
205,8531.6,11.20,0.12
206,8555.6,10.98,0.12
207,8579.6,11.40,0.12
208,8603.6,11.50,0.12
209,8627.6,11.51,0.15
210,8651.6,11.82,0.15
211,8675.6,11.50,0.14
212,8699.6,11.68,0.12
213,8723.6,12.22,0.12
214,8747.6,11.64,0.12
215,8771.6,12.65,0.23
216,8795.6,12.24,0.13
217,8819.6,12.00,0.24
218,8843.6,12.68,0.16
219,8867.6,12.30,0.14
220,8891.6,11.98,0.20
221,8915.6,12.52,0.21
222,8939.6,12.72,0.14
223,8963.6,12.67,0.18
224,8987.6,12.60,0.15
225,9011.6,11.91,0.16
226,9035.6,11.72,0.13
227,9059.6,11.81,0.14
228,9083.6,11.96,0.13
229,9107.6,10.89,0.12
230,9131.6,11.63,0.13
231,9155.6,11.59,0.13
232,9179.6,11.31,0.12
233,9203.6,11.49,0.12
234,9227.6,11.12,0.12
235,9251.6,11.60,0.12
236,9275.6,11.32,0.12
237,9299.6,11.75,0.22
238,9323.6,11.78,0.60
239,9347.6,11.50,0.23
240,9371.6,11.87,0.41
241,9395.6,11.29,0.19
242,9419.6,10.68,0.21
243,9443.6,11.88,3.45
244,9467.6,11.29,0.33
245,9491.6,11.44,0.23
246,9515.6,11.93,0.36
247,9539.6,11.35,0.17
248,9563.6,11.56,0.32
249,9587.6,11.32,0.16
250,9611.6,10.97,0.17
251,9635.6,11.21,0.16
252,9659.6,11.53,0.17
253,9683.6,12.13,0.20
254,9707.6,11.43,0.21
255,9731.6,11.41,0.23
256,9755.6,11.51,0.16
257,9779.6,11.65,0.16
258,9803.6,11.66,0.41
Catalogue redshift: 0.188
